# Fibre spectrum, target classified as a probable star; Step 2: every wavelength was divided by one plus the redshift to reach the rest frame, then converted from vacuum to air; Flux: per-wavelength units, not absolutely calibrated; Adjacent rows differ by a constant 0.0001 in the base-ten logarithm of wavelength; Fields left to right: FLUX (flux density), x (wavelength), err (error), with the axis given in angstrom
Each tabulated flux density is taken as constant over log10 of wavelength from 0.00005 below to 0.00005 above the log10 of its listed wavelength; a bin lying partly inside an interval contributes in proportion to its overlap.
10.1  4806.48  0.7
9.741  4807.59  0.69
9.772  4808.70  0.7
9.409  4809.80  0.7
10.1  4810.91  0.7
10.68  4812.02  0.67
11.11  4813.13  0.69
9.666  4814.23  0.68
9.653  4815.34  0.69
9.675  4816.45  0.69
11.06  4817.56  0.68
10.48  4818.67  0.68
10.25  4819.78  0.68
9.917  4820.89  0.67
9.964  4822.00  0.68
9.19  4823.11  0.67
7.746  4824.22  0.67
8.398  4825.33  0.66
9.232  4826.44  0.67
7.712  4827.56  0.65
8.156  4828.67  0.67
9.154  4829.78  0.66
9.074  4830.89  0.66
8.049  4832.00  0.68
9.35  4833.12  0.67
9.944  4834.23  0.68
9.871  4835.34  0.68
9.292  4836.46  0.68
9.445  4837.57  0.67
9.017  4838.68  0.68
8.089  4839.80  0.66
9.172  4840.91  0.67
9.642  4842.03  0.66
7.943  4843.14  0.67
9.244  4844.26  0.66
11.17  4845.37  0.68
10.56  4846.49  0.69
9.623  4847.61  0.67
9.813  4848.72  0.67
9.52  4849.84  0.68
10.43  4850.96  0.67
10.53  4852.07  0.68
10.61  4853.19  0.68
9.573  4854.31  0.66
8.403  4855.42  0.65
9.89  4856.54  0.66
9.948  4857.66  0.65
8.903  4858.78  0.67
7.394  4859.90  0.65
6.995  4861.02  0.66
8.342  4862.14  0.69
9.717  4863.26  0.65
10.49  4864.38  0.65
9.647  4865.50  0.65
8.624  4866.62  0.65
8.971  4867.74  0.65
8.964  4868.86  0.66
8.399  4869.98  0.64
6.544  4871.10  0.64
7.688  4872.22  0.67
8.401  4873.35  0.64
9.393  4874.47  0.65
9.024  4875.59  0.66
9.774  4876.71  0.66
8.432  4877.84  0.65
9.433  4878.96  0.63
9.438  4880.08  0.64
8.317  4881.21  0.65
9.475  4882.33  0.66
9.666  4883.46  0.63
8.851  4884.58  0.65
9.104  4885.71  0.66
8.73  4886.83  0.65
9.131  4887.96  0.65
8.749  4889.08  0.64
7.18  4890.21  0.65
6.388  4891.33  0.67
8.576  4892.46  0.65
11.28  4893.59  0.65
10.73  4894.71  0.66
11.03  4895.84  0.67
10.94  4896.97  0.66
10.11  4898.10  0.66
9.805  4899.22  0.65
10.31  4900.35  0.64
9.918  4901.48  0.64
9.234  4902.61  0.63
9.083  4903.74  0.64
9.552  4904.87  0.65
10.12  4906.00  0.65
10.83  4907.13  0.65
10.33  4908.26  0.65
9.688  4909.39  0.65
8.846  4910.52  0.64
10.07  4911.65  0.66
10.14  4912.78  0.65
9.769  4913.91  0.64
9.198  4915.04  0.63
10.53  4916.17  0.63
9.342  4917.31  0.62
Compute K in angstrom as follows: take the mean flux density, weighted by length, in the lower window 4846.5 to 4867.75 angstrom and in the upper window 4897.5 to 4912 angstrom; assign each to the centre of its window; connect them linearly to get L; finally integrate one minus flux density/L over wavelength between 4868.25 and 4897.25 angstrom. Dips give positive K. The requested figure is 2.0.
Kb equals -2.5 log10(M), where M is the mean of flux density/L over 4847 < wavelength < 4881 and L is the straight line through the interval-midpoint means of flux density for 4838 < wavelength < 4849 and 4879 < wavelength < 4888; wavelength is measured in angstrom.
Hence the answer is 0.02 mag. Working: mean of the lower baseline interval 9.42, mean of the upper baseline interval 9.1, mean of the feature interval 9.09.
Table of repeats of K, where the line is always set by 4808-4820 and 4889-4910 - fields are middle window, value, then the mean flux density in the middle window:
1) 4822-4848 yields 2.4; 9.1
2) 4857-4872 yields 1.8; 8.67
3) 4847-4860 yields 0.4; 9.63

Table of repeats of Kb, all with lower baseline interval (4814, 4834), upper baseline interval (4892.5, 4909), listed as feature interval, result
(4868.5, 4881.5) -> 0.14 mag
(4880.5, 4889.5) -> 0.11 mag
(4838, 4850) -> 0.01 mag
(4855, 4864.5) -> 0.10 mag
